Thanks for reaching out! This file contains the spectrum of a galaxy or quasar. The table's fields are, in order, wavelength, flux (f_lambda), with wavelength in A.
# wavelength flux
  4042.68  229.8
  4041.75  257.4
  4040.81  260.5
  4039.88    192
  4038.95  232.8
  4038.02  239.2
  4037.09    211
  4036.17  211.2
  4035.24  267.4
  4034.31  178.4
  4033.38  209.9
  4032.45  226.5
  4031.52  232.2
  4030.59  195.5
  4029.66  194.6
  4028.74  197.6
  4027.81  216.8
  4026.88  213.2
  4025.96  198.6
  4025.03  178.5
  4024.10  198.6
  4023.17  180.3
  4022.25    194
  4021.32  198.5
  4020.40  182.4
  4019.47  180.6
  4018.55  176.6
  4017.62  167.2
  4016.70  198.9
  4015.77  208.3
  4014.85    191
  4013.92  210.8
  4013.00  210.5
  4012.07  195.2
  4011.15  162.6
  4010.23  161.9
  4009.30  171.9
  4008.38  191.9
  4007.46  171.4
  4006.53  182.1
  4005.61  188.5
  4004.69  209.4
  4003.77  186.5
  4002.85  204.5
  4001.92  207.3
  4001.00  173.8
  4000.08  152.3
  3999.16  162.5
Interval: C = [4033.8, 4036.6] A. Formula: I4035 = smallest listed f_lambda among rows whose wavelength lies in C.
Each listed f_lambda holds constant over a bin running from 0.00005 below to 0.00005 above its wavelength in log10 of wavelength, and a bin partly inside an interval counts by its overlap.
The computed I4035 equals 178.4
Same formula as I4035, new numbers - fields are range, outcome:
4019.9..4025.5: 178.5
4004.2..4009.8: 171.4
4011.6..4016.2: 191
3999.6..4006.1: 152.3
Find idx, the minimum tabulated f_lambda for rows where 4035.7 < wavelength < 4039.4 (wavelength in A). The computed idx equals 211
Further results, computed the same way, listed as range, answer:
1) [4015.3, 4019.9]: 167.2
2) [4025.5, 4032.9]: 194.6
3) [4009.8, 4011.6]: 161.9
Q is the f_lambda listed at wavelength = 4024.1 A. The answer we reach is 198.6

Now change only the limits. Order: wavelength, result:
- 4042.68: 229.8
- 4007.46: 171.4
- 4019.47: 180.6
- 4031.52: 232.2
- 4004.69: 209.4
